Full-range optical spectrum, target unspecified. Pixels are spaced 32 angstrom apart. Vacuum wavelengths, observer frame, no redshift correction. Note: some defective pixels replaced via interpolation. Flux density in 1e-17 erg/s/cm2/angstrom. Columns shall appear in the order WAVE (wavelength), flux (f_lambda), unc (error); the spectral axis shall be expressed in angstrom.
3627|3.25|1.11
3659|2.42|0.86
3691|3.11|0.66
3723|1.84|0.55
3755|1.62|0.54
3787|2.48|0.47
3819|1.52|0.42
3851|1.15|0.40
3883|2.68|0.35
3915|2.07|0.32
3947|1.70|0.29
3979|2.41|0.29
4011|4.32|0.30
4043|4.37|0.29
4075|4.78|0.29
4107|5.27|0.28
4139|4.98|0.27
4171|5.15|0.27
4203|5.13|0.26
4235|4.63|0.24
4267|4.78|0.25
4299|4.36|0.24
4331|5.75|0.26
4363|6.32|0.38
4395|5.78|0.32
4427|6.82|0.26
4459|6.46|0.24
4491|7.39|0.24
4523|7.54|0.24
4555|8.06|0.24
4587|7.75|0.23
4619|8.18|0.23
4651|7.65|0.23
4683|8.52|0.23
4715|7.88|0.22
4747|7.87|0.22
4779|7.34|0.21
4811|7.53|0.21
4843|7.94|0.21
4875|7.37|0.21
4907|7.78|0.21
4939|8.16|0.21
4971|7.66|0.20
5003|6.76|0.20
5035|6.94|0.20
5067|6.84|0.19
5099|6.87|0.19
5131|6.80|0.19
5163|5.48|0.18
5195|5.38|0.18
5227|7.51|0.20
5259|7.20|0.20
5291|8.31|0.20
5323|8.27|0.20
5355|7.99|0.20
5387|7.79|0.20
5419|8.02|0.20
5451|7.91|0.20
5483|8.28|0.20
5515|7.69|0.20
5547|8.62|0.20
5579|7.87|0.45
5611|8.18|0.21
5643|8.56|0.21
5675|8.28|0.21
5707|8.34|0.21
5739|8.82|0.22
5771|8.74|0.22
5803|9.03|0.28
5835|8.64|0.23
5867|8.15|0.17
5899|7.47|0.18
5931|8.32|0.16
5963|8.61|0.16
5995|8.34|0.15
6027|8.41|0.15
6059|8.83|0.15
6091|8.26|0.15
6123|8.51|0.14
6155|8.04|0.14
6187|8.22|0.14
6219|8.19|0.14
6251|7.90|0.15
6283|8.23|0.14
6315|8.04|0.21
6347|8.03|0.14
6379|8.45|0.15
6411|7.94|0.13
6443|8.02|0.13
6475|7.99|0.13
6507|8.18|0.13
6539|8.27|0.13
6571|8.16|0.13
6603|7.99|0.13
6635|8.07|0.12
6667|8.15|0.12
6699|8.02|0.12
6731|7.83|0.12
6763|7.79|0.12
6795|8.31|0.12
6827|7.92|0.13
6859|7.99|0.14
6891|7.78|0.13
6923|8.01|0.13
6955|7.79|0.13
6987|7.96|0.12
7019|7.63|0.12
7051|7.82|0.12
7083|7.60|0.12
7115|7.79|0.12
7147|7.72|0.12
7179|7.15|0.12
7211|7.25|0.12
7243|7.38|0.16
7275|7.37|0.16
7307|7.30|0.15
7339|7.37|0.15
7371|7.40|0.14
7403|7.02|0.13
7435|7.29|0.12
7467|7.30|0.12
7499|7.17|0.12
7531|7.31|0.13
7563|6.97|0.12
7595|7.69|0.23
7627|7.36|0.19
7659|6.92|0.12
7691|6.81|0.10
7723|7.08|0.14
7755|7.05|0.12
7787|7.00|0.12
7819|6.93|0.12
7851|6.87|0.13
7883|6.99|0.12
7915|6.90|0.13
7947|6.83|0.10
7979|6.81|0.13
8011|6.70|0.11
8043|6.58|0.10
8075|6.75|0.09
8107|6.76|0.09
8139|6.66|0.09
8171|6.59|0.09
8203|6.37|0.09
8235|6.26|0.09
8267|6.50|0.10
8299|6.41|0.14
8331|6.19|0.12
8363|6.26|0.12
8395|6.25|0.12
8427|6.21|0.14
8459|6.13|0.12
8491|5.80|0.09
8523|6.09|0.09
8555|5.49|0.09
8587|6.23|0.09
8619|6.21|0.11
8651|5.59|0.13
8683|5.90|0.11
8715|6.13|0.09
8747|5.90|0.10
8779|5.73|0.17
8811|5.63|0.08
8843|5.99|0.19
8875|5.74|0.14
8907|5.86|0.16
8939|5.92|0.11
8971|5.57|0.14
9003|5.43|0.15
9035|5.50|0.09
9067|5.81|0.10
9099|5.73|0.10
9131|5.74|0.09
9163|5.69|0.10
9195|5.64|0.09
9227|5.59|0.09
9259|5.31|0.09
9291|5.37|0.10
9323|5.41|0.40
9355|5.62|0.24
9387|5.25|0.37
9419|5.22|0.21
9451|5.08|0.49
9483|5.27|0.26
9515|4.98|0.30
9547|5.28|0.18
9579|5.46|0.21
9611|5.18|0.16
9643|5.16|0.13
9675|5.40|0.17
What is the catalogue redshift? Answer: 0.00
